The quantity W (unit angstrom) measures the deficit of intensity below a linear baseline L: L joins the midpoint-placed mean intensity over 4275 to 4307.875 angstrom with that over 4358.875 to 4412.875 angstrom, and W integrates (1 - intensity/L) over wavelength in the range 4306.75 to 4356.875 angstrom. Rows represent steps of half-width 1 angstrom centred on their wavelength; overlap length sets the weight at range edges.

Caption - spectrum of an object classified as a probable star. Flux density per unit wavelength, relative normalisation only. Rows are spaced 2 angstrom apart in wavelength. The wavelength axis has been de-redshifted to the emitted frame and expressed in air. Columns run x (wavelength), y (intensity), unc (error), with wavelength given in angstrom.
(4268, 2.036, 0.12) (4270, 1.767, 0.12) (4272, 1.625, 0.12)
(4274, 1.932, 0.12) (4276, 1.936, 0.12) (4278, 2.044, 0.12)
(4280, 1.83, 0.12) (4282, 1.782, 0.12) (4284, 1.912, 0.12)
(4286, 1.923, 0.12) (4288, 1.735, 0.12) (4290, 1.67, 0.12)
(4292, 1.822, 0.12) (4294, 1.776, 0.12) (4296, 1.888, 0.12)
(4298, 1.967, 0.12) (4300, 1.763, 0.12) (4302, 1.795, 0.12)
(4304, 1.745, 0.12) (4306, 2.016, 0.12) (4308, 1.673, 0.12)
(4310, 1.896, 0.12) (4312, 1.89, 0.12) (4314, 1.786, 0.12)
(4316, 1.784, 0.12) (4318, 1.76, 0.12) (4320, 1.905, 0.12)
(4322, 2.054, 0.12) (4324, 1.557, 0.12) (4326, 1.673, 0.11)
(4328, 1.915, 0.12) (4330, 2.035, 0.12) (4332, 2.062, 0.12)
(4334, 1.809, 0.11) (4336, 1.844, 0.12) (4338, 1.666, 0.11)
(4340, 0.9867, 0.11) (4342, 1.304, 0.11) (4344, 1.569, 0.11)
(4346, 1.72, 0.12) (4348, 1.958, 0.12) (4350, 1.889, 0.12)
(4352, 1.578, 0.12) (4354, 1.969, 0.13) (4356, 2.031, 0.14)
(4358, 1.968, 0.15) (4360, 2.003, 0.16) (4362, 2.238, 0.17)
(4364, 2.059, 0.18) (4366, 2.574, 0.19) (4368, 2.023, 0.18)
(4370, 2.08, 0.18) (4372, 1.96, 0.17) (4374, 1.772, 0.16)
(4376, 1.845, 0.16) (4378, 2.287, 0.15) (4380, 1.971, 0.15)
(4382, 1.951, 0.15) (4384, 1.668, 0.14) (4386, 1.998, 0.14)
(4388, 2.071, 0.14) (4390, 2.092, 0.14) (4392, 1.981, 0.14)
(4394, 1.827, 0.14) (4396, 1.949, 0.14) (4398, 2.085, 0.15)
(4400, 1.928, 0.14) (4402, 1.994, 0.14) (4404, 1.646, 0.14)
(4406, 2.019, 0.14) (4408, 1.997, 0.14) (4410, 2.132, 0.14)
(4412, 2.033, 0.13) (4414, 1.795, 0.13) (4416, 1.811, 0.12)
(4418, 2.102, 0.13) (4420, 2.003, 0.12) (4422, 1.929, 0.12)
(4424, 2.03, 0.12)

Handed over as 3.68 angstrom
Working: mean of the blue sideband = 1.85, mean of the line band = 1.77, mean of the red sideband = 2.01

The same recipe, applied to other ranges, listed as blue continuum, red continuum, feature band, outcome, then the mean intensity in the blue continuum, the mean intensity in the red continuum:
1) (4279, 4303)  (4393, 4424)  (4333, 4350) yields 2.30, 1.82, 1.95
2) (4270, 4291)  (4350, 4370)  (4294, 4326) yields 1.45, 1.84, 2.04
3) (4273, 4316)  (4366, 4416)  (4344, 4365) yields 0.01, 1.85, 1.97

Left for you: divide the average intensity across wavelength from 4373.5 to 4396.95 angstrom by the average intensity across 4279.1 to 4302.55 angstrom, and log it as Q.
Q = 1.07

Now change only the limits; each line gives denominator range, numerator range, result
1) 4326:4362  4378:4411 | 1.10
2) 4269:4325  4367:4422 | 1.07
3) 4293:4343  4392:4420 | 1.09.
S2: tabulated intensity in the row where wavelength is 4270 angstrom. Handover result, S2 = 1.767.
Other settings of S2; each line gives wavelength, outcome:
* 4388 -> 2.071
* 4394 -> 1.827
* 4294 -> 1.776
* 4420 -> 2.003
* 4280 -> 1.83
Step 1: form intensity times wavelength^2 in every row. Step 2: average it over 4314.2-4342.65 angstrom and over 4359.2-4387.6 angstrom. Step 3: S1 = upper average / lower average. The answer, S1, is 1.19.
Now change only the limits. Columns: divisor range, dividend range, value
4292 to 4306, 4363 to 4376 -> 1.16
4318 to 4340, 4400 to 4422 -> 1.12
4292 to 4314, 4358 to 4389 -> 1.14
